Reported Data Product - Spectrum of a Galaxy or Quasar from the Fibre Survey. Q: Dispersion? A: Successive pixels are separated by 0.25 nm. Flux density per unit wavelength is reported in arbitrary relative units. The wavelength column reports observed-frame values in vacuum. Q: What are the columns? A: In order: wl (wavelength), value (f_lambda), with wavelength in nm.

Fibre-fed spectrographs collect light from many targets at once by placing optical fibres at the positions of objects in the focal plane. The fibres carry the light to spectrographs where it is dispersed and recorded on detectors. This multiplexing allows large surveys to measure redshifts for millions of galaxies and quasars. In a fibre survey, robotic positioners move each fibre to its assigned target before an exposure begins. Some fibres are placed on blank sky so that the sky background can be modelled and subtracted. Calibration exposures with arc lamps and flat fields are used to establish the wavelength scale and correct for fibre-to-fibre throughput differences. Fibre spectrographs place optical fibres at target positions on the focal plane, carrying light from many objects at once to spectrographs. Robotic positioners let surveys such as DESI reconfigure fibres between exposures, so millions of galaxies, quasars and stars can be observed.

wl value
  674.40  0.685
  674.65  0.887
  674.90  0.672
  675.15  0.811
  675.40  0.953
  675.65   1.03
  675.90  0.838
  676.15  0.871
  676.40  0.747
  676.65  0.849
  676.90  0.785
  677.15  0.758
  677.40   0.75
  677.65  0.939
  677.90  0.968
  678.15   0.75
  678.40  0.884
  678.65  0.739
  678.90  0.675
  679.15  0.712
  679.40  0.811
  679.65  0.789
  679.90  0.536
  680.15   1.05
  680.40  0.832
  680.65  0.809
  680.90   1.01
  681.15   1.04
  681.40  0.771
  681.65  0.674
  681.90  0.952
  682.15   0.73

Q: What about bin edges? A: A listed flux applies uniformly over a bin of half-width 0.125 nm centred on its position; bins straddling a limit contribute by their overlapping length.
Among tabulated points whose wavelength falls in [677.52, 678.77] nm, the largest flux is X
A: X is 0.968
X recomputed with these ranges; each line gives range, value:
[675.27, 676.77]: 1.03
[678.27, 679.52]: 0.884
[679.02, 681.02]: 1.05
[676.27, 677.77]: 0.939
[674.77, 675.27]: 0.811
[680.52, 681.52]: 1.04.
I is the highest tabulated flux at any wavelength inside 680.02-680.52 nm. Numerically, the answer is 1.05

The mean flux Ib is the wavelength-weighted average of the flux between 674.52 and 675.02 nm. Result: 0.78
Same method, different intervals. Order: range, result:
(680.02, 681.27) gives 0.946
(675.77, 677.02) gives 0.819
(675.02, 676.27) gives 0.9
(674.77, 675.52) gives 0.812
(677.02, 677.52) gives 0.754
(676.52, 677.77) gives 0.815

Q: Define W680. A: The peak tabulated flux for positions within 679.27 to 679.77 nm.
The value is 0.811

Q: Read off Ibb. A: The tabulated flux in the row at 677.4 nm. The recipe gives 0.75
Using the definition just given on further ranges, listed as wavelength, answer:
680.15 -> 1.05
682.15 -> 0.73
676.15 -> 0.871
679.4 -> 0.811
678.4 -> 0.884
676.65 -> 0.849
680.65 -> 0.809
